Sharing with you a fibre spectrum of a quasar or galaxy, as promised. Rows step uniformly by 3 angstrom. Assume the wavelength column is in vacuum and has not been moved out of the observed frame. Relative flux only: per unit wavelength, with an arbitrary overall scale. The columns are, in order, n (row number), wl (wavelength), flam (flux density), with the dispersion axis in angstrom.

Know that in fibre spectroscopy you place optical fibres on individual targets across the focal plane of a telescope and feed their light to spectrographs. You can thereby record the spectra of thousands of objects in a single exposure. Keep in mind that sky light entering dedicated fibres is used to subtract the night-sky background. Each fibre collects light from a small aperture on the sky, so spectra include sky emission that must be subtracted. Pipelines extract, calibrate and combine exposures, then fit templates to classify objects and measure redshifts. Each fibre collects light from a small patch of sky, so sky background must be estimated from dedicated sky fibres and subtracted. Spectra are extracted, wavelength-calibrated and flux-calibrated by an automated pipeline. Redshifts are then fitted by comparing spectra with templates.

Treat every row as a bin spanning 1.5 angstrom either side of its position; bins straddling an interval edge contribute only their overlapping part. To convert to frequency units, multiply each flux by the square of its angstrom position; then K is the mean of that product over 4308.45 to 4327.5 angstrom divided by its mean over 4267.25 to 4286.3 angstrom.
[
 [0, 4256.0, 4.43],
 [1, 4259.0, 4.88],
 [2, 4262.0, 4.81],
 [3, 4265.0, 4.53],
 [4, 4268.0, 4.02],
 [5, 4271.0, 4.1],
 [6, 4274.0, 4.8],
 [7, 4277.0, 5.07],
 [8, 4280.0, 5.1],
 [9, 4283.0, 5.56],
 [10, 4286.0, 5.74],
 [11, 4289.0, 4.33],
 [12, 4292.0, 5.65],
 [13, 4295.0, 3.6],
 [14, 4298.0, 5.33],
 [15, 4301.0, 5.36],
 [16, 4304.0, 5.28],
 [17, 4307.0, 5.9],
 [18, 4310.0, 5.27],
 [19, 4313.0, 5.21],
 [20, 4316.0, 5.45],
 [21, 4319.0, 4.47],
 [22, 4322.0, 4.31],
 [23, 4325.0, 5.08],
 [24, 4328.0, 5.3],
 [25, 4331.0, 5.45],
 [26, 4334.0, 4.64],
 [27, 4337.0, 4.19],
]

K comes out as 1.04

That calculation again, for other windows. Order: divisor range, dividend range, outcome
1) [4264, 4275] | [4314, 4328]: 1.16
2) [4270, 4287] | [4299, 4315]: 1.08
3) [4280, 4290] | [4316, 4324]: 0.90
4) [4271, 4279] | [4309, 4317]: 1.13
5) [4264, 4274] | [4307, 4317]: 1.28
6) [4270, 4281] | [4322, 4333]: 1.10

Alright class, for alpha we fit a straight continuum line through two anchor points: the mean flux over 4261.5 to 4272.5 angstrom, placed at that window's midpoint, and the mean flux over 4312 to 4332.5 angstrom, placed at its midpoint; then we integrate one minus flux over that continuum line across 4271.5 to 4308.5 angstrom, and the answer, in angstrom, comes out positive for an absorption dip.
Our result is -4.0 angstrom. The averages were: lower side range 4.32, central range 5.12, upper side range 5.03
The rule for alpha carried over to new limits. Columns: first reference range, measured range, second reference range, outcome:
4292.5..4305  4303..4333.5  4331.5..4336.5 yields -2.1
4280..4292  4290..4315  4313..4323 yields -0.8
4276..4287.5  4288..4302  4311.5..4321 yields 1.0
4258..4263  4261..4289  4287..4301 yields 0.0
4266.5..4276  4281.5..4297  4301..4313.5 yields -0.4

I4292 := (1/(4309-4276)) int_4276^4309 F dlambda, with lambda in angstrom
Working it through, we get 5.18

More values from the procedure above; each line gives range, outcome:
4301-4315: 5.41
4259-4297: 4.79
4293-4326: 5.03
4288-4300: 4.77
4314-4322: 4.85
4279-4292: 5.24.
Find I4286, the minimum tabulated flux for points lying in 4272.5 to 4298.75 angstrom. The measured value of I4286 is 3.6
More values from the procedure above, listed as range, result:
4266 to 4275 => 4.02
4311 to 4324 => 4.31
